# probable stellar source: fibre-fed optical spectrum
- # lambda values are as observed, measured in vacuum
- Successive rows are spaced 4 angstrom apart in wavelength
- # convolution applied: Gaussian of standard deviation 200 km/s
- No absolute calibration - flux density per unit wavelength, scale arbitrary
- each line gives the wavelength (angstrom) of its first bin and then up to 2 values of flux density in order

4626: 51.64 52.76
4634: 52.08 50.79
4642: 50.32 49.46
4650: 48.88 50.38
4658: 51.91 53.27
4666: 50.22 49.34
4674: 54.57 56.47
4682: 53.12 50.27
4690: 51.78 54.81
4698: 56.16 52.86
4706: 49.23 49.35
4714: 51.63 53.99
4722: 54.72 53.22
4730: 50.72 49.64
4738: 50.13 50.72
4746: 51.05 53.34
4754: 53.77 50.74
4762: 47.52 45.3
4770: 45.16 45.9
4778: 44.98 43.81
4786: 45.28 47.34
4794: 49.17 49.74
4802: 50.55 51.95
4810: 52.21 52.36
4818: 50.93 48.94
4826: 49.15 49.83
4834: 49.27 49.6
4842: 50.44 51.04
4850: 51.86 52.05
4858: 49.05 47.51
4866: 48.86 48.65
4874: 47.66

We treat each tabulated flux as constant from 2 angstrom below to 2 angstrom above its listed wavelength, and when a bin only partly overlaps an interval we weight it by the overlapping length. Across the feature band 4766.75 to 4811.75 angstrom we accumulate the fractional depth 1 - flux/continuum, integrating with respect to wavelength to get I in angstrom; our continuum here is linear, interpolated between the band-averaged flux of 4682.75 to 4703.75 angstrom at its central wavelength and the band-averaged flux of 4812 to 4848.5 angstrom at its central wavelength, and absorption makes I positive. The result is 2.9 angstrom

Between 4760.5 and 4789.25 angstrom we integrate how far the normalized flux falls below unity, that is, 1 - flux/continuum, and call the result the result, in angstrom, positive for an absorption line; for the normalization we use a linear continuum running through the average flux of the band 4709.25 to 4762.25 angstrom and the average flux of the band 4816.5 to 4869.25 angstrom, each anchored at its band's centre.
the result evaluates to 3.1 angstrom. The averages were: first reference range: 51.6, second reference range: 49.8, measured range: 45.5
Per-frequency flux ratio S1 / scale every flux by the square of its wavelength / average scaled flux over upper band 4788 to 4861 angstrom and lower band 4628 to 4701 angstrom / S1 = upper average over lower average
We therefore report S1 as 1.03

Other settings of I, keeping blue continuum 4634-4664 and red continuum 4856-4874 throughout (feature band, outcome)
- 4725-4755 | -1.0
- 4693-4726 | -1.8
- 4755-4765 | 0.1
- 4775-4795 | 1.4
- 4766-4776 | 0.8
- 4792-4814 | -0.8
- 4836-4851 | -0.6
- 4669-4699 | -1.7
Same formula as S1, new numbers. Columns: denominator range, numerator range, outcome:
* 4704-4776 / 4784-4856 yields 1.03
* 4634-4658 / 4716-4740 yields 1.07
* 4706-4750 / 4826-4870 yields 1.02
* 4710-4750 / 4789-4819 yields 1.01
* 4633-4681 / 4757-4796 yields 0.95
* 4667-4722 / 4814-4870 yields 1.01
